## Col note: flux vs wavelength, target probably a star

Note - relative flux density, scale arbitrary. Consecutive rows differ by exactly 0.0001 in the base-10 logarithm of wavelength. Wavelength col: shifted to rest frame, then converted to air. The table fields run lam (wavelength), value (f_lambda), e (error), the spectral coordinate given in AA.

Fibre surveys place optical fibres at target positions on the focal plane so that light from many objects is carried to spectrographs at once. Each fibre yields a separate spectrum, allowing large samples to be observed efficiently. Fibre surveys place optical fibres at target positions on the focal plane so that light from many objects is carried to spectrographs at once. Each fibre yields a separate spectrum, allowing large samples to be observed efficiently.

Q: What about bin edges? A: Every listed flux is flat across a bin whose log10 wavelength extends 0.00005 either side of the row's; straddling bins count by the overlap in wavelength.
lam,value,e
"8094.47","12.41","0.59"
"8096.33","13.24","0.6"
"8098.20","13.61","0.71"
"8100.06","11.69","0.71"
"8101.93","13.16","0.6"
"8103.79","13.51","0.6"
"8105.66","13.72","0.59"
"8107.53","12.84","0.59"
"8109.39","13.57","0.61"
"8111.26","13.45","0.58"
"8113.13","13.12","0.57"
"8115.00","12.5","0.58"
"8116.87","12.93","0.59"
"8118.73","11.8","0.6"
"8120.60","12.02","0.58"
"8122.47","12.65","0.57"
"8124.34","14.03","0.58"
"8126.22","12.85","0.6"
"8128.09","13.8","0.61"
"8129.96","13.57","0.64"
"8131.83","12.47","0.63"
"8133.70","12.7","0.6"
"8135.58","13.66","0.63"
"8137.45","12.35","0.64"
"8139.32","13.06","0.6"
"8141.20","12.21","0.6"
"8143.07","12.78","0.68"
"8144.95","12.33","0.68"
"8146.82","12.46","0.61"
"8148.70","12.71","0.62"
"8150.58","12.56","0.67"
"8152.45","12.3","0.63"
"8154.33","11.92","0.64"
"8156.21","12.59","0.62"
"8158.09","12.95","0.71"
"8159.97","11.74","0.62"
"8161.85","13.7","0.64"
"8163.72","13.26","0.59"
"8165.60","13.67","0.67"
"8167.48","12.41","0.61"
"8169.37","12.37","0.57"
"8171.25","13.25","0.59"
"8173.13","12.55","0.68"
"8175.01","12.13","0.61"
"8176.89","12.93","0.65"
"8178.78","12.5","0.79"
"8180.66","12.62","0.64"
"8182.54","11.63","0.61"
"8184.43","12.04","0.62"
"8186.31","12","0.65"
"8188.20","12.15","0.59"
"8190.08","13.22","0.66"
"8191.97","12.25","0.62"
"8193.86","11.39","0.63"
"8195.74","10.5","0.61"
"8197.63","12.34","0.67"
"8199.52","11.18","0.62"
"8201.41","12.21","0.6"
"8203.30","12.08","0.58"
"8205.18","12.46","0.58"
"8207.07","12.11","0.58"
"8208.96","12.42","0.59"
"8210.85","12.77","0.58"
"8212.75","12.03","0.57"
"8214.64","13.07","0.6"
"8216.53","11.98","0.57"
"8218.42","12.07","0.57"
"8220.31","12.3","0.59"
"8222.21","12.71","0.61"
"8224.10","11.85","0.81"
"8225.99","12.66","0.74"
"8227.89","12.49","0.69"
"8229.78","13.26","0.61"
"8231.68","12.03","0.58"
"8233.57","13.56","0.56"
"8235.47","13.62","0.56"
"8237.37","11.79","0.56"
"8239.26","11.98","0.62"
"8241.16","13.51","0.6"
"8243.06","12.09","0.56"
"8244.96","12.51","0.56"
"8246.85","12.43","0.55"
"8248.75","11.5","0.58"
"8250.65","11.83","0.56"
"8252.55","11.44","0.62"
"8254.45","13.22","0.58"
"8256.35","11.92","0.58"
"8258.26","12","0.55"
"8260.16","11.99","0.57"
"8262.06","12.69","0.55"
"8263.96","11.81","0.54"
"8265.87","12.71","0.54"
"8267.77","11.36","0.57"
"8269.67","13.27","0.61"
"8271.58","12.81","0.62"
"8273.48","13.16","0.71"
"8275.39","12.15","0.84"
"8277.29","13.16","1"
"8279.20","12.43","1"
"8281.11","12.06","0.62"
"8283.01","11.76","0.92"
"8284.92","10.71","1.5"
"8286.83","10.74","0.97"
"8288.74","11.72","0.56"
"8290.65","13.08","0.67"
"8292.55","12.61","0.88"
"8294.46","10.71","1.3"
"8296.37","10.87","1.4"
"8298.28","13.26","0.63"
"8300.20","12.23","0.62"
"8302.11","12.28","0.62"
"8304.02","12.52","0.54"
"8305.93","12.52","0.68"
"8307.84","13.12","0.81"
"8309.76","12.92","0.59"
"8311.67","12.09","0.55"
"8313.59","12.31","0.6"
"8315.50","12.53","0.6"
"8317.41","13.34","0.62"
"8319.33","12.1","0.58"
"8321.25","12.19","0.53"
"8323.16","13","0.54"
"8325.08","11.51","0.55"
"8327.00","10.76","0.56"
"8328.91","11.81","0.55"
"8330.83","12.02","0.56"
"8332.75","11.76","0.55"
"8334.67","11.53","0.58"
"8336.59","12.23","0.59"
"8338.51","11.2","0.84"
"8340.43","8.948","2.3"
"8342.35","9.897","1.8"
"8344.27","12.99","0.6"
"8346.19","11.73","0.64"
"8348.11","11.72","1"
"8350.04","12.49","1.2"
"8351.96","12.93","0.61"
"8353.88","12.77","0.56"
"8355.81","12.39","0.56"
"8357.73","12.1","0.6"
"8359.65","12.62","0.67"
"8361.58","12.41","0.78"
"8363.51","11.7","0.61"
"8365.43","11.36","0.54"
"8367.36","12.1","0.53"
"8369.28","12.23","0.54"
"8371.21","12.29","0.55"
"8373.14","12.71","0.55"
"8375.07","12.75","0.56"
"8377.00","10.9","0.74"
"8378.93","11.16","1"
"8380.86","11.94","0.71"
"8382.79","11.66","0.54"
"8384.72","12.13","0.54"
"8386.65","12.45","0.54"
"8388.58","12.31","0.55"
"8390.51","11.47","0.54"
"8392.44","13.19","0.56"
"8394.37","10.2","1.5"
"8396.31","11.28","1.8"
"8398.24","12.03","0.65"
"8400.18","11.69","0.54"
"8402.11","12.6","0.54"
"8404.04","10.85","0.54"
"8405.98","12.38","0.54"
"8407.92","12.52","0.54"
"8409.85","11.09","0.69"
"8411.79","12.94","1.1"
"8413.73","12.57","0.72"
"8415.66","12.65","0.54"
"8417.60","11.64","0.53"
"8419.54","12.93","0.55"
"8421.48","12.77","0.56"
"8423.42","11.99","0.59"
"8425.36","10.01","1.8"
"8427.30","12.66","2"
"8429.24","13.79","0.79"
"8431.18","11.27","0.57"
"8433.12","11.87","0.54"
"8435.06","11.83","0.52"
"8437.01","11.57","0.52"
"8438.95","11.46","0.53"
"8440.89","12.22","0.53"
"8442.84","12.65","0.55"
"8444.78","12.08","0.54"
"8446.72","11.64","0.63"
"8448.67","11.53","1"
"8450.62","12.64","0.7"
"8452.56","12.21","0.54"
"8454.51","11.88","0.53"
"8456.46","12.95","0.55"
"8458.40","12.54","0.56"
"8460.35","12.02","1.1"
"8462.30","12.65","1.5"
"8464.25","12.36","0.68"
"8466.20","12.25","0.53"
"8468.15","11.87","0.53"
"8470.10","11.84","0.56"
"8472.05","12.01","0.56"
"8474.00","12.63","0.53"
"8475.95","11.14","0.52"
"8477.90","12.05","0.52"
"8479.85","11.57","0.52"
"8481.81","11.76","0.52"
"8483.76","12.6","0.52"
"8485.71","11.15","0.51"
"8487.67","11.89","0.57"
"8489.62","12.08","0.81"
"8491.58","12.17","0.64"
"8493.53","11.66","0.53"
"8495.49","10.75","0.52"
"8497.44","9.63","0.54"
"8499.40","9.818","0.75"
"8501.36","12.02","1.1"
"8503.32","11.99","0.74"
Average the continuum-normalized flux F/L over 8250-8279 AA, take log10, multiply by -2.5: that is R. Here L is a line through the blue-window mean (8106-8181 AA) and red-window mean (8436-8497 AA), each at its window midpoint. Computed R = 0.01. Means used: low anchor 12.8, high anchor 12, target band 12.4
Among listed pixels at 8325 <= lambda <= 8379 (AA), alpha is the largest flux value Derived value 12.99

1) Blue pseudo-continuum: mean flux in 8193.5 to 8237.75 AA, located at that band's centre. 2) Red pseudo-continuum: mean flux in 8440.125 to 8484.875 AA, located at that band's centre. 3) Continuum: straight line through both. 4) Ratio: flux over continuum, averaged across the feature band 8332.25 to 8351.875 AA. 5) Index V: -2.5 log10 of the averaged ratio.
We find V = 0.06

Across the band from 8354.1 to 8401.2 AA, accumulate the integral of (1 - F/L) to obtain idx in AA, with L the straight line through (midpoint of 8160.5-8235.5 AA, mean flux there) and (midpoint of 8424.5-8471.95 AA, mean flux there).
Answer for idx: 0.8 AA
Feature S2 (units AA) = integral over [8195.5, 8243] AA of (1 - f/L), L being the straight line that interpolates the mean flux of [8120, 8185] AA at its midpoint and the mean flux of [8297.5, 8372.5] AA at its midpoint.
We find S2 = 0.40 AA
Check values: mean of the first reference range 12.7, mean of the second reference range 12.1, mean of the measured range 12.4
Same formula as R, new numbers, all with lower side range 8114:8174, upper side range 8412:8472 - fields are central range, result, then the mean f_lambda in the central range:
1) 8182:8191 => 0.04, 12.2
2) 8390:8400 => 0.06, 11.6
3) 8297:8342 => 0.03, 12.1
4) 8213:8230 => 0.01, 12.4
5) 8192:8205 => 0.08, 11.7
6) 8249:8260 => 0.04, 12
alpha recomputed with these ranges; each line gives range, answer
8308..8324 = 13.34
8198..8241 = 13.62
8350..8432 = 13.79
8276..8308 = 13.26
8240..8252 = 13.51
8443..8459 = 12.95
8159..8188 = 13.7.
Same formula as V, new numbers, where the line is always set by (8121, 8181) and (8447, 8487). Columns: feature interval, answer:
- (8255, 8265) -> 0.04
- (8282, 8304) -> 0.05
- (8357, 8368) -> 0.02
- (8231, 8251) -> 0.01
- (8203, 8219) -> 0.03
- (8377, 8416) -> 0.03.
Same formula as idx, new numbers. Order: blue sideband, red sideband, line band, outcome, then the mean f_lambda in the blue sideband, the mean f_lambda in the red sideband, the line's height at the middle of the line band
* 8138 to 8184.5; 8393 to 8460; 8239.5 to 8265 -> 0.4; 12.6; 12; 12.4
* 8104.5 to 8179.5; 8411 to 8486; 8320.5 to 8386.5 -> 2.4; 12.8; 12.1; 12.3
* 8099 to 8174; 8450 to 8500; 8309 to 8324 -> -0.3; 12.8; 11.9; 12.3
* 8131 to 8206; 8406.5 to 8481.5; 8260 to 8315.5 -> 0.2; 12.4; 12.1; 12.3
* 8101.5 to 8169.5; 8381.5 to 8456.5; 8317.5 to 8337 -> 0.6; 12.9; 12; 12.3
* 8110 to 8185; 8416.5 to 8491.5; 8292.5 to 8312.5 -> 0.2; 12.7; 12.1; 12.4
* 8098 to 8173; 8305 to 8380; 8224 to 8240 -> -0.2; 12.8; 12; 12.5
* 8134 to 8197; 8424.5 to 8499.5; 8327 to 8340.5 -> 0.8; 12.5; 11.9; 12.2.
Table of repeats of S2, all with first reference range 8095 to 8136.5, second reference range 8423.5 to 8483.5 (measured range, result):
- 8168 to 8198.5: 1.41 AA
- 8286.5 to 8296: 0.56 AA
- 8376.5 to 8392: 0.53 AA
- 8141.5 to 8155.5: 0.55 AA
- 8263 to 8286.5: 0.61 AA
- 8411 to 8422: -0.38 AA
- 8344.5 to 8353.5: 0.02 AA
